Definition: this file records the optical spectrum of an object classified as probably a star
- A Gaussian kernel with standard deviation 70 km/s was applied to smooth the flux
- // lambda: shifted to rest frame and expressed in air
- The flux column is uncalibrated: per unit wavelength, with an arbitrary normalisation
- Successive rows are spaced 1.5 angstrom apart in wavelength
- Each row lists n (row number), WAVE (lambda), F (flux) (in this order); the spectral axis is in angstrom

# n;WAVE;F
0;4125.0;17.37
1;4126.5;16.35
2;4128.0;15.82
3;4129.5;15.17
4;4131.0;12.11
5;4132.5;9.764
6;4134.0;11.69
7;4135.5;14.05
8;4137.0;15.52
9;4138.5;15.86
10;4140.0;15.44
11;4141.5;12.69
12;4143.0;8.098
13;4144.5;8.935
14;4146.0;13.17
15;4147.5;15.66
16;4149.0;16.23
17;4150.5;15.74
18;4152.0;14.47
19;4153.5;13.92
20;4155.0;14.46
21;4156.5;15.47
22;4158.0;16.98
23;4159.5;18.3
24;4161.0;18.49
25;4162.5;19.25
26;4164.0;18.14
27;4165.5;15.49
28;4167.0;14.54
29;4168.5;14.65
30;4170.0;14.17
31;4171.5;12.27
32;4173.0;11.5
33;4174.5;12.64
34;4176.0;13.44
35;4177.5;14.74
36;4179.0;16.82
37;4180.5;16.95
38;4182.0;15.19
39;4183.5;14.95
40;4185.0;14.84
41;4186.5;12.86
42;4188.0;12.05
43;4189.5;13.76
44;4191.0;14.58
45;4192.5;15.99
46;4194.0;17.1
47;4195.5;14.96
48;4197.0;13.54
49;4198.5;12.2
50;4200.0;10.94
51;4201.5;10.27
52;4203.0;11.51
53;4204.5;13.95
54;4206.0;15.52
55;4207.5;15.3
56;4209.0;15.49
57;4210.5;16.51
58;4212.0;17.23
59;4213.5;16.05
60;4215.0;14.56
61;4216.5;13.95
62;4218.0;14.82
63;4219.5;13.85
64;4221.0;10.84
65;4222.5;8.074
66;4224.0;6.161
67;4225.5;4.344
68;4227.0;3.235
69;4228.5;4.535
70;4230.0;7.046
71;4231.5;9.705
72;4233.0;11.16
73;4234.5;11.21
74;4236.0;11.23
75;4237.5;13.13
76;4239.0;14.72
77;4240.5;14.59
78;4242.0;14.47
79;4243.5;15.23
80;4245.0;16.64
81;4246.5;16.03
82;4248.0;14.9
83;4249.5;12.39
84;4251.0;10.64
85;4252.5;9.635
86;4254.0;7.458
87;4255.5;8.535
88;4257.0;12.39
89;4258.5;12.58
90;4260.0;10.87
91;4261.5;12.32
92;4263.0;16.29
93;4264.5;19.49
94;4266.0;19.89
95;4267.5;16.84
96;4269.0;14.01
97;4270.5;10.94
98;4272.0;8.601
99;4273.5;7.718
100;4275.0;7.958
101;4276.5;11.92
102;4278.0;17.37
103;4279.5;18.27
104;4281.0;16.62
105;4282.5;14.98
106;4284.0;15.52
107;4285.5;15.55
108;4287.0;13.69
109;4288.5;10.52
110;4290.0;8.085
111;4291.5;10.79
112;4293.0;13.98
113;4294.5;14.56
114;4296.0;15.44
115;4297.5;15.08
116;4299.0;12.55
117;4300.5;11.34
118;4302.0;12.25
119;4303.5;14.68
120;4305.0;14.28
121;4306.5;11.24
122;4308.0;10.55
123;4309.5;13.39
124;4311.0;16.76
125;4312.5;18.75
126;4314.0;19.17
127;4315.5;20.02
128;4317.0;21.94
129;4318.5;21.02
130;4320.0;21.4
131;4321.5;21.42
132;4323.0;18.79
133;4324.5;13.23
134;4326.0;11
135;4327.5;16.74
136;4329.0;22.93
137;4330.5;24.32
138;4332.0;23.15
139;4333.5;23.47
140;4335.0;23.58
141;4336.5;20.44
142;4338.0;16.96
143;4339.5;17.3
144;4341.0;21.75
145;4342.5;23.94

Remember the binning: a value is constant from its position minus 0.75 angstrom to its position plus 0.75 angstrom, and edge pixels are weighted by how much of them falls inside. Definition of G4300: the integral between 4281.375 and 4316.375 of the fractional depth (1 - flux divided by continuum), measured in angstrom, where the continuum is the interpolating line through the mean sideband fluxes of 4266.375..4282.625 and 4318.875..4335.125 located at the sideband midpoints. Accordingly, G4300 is 4.8 angstrom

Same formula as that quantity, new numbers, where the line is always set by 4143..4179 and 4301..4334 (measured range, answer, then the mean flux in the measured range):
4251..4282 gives 7.03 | 12.9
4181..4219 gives 2.87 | 14.3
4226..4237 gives 5.32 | 8.32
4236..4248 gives 1.14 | 14.7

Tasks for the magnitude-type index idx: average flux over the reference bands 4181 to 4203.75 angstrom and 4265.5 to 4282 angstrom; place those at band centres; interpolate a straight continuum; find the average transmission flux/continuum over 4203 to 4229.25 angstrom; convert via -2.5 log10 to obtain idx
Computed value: 0.139 mag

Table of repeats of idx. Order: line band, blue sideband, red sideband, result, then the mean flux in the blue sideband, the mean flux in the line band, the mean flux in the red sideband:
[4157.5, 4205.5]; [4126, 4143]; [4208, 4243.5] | -0.149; 13.7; 14.6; 11.7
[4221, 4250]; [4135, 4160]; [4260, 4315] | 0.270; 14.4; 11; 13.9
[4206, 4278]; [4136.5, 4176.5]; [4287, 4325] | 0.211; 14.7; 12.3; 15.2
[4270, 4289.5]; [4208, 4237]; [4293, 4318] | 0.073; 11.1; 13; 15.1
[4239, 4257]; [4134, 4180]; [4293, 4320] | 0.185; 14.7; 12.8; 15.6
